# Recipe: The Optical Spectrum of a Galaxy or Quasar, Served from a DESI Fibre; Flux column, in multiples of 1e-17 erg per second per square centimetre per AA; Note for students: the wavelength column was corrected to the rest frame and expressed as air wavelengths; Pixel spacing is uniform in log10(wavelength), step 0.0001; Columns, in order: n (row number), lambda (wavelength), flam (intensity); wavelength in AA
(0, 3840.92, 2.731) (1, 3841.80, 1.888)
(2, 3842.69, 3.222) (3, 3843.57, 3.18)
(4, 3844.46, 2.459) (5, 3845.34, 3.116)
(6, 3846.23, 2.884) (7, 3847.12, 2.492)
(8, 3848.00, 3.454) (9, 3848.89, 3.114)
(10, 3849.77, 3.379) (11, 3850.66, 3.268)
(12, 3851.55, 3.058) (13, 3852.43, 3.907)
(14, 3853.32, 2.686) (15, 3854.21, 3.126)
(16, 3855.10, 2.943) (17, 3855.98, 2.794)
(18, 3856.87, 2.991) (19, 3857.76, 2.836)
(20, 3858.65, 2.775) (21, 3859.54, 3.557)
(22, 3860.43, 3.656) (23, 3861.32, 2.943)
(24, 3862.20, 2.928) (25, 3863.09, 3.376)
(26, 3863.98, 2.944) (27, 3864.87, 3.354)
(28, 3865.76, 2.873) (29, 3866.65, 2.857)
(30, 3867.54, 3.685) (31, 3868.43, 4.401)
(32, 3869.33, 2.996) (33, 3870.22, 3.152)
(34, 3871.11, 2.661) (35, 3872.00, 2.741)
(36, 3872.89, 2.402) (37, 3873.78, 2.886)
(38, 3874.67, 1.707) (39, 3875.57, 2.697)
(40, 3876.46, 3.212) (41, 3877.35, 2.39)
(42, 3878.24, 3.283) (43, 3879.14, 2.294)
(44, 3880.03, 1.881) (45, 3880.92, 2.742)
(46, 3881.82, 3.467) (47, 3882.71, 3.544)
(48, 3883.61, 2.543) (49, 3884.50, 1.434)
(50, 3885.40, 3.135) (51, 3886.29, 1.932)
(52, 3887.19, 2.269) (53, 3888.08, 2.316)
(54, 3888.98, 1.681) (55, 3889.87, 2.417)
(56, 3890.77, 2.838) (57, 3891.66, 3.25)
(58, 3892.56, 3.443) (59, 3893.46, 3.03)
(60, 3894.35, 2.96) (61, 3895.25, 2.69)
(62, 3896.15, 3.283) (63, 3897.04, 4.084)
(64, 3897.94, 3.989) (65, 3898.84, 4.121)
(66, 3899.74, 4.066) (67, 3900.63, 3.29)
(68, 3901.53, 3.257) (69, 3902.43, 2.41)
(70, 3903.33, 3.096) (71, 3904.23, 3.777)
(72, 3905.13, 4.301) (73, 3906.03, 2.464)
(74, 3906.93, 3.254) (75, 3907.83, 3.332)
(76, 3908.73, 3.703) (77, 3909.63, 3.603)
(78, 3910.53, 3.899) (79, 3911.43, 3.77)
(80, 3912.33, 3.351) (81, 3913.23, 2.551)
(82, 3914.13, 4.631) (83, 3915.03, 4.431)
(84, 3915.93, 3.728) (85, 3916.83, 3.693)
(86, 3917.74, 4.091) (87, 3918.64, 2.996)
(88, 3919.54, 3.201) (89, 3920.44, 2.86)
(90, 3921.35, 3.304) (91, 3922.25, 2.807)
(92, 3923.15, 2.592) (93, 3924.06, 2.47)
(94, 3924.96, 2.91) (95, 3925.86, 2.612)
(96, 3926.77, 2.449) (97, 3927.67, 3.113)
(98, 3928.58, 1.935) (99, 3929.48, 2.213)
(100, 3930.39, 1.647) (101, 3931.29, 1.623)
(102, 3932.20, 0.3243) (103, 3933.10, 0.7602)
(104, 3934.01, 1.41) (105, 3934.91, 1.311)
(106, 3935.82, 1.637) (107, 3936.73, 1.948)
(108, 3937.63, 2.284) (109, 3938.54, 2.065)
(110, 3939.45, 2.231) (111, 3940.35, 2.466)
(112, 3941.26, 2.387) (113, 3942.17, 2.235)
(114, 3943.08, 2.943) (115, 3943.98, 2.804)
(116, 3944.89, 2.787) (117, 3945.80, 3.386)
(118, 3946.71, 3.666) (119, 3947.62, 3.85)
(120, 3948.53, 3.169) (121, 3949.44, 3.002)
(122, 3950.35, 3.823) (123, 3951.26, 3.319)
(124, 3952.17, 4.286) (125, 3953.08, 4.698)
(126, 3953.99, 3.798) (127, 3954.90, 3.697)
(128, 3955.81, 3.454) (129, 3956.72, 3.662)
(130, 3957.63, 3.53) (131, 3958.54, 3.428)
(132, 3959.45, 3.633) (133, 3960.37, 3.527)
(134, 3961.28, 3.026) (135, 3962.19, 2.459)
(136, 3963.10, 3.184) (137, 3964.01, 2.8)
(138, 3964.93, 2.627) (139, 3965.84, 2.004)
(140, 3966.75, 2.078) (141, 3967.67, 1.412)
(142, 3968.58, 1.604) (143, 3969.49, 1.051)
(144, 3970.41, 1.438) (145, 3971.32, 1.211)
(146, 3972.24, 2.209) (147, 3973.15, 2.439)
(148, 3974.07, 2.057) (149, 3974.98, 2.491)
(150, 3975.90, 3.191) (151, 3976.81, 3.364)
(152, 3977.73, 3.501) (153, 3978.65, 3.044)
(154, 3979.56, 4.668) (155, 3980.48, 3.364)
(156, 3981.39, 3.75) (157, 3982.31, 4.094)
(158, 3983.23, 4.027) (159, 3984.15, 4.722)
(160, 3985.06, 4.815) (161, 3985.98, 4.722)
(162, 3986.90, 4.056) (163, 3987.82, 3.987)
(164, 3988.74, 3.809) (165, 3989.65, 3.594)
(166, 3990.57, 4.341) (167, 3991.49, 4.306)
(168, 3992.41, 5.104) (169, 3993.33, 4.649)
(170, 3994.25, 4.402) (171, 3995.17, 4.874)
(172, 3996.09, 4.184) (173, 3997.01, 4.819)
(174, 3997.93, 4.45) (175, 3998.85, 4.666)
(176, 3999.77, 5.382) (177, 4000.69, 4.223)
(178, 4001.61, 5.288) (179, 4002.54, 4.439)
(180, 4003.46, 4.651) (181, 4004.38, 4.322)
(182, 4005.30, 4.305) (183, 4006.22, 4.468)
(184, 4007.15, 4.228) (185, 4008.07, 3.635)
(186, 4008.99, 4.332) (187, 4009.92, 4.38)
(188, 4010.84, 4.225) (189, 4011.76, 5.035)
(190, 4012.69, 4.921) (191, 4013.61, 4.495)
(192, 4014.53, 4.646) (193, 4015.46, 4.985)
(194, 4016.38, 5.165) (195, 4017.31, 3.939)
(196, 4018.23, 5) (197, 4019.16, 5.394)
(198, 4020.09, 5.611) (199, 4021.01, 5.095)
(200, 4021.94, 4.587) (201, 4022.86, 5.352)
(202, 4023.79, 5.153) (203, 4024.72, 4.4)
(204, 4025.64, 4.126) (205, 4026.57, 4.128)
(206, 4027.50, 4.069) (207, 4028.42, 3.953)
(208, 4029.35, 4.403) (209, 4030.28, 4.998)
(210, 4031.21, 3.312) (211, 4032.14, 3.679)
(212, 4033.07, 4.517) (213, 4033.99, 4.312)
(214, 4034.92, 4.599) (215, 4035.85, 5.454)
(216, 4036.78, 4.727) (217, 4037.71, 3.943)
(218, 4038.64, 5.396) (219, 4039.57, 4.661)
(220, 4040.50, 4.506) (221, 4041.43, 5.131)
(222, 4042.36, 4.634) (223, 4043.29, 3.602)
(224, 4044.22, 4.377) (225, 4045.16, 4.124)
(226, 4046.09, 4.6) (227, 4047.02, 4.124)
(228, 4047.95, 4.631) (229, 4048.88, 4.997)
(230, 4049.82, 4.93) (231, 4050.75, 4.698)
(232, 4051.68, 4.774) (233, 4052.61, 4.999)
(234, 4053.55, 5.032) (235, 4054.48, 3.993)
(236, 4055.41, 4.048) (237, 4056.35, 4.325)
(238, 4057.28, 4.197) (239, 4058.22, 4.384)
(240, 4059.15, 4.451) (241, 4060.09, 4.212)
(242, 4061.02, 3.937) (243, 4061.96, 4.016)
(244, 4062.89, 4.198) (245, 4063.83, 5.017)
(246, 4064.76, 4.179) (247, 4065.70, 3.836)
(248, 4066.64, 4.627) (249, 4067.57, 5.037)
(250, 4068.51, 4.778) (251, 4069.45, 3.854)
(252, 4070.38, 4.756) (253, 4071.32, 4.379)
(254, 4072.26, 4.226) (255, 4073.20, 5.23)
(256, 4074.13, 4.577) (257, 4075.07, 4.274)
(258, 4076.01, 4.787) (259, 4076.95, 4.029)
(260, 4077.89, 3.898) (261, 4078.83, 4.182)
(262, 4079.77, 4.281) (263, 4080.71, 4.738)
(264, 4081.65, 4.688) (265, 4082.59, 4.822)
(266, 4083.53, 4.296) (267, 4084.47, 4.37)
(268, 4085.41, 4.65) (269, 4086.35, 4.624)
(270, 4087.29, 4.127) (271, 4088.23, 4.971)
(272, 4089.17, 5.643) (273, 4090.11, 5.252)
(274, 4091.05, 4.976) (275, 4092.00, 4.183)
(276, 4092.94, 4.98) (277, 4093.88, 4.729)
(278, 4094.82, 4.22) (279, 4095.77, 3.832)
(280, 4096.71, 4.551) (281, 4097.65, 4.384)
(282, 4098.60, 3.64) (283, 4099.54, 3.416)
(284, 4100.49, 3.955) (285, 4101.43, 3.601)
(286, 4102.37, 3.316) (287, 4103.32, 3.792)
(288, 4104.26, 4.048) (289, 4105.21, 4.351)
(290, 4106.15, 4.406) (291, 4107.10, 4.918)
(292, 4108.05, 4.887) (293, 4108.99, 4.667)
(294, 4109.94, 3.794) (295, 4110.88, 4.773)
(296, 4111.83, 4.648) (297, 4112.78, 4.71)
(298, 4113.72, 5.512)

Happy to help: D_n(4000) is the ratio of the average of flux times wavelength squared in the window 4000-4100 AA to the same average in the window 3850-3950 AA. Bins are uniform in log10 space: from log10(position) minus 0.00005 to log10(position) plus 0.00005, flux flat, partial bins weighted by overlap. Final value 1.67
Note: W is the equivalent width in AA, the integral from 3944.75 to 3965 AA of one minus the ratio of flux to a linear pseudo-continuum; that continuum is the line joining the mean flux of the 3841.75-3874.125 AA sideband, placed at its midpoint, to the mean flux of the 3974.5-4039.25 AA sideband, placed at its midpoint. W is 2.5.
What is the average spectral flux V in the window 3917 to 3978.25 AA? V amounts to 2.67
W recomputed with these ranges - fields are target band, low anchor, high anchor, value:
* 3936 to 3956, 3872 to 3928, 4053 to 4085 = 2.1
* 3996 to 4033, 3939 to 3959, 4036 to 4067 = -4.8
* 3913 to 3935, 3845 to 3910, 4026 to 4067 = 4.9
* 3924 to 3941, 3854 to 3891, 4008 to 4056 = 7.4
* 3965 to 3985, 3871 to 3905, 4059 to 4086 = 4.6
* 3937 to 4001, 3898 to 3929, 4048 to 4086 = 6.3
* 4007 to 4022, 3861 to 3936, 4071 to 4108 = -3.5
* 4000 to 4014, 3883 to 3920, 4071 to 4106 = -2.2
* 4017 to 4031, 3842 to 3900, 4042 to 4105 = -2.1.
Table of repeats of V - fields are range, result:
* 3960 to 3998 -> 3.36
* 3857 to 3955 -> 2.95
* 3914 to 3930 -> 3.08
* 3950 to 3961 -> 3.73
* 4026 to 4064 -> 4.44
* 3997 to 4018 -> 4.57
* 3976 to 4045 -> 4.45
